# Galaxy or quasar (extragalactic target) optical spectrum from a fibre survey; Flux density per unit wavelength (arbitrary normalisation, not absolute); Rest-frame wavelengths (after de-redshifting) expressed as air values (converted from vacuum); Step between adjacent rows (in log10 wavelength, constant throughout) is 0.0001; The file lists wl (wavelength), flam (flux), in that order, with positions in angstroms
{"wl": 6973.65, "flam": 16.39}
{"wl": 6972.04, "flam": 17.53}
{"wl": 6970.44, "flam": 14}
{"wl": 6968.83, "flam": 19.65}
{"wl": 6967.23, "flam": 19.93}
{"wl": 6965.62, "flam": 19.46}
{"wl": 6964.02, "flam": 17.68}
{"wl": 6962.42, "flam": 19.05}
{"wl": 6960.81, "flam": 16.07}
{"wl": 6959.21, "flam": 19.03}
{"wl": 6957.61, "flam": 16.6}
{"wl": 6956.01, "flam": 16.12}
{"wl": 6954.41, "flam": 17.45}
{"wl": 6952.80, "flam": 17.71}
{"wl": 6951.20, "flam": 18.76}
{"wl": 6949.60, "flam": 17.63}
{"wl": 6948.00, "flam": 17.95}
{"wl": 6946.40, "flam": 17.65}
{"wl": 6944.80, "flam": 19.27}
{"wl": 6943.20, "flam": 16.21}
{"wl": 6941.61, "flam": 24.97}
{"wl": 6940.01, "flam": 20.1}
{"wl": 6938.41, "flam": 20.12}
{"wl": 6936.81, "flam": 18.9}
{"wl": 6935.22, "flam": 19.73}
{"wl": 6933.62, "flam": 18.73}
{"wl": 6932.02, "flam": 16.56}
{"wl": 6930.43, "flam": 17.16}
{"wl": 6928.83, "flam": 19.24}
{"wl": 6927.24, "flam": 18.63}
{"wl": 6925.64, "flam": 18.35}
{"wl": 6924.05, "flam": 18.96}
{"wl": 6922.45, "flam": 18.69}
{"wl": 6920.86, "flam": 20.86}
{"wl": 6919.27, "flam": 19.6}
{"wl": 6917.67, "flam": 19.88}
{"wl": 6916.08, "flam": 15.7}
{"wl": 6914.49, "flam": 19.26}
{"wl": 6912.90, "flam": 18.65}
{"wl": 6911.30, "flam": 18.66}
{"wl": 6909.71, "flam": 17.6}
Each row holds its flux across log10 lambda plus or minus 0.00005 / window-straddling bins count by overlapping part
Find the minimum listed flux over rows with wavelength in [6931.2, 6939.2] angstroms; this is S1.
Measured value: 16.56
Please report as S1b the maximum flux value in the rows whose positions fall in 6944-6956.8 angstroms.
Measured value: 19.27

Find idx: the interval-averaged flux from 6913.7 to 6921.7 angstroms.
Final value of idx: 19.1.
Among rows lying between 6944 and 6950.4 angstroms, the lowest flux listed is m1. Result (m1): 17.63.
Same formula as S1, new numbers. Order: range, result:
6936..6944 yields 16.21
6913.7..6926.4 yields 15.7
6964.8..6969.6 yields 19.46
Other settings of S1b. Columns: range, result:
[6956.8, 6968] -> 19.93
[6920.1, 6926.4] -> 20.86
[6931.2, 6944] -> 24.97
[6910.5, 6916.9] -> 19.26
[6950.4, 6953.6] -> 18.76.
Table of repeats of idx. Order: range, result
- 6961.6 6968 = 19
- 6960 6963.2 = 17.5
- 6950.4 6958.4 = 17.3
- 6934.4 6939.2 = 19.6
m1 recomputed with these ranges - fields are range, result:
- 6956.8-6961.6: 16.07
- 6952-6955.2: 17.45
